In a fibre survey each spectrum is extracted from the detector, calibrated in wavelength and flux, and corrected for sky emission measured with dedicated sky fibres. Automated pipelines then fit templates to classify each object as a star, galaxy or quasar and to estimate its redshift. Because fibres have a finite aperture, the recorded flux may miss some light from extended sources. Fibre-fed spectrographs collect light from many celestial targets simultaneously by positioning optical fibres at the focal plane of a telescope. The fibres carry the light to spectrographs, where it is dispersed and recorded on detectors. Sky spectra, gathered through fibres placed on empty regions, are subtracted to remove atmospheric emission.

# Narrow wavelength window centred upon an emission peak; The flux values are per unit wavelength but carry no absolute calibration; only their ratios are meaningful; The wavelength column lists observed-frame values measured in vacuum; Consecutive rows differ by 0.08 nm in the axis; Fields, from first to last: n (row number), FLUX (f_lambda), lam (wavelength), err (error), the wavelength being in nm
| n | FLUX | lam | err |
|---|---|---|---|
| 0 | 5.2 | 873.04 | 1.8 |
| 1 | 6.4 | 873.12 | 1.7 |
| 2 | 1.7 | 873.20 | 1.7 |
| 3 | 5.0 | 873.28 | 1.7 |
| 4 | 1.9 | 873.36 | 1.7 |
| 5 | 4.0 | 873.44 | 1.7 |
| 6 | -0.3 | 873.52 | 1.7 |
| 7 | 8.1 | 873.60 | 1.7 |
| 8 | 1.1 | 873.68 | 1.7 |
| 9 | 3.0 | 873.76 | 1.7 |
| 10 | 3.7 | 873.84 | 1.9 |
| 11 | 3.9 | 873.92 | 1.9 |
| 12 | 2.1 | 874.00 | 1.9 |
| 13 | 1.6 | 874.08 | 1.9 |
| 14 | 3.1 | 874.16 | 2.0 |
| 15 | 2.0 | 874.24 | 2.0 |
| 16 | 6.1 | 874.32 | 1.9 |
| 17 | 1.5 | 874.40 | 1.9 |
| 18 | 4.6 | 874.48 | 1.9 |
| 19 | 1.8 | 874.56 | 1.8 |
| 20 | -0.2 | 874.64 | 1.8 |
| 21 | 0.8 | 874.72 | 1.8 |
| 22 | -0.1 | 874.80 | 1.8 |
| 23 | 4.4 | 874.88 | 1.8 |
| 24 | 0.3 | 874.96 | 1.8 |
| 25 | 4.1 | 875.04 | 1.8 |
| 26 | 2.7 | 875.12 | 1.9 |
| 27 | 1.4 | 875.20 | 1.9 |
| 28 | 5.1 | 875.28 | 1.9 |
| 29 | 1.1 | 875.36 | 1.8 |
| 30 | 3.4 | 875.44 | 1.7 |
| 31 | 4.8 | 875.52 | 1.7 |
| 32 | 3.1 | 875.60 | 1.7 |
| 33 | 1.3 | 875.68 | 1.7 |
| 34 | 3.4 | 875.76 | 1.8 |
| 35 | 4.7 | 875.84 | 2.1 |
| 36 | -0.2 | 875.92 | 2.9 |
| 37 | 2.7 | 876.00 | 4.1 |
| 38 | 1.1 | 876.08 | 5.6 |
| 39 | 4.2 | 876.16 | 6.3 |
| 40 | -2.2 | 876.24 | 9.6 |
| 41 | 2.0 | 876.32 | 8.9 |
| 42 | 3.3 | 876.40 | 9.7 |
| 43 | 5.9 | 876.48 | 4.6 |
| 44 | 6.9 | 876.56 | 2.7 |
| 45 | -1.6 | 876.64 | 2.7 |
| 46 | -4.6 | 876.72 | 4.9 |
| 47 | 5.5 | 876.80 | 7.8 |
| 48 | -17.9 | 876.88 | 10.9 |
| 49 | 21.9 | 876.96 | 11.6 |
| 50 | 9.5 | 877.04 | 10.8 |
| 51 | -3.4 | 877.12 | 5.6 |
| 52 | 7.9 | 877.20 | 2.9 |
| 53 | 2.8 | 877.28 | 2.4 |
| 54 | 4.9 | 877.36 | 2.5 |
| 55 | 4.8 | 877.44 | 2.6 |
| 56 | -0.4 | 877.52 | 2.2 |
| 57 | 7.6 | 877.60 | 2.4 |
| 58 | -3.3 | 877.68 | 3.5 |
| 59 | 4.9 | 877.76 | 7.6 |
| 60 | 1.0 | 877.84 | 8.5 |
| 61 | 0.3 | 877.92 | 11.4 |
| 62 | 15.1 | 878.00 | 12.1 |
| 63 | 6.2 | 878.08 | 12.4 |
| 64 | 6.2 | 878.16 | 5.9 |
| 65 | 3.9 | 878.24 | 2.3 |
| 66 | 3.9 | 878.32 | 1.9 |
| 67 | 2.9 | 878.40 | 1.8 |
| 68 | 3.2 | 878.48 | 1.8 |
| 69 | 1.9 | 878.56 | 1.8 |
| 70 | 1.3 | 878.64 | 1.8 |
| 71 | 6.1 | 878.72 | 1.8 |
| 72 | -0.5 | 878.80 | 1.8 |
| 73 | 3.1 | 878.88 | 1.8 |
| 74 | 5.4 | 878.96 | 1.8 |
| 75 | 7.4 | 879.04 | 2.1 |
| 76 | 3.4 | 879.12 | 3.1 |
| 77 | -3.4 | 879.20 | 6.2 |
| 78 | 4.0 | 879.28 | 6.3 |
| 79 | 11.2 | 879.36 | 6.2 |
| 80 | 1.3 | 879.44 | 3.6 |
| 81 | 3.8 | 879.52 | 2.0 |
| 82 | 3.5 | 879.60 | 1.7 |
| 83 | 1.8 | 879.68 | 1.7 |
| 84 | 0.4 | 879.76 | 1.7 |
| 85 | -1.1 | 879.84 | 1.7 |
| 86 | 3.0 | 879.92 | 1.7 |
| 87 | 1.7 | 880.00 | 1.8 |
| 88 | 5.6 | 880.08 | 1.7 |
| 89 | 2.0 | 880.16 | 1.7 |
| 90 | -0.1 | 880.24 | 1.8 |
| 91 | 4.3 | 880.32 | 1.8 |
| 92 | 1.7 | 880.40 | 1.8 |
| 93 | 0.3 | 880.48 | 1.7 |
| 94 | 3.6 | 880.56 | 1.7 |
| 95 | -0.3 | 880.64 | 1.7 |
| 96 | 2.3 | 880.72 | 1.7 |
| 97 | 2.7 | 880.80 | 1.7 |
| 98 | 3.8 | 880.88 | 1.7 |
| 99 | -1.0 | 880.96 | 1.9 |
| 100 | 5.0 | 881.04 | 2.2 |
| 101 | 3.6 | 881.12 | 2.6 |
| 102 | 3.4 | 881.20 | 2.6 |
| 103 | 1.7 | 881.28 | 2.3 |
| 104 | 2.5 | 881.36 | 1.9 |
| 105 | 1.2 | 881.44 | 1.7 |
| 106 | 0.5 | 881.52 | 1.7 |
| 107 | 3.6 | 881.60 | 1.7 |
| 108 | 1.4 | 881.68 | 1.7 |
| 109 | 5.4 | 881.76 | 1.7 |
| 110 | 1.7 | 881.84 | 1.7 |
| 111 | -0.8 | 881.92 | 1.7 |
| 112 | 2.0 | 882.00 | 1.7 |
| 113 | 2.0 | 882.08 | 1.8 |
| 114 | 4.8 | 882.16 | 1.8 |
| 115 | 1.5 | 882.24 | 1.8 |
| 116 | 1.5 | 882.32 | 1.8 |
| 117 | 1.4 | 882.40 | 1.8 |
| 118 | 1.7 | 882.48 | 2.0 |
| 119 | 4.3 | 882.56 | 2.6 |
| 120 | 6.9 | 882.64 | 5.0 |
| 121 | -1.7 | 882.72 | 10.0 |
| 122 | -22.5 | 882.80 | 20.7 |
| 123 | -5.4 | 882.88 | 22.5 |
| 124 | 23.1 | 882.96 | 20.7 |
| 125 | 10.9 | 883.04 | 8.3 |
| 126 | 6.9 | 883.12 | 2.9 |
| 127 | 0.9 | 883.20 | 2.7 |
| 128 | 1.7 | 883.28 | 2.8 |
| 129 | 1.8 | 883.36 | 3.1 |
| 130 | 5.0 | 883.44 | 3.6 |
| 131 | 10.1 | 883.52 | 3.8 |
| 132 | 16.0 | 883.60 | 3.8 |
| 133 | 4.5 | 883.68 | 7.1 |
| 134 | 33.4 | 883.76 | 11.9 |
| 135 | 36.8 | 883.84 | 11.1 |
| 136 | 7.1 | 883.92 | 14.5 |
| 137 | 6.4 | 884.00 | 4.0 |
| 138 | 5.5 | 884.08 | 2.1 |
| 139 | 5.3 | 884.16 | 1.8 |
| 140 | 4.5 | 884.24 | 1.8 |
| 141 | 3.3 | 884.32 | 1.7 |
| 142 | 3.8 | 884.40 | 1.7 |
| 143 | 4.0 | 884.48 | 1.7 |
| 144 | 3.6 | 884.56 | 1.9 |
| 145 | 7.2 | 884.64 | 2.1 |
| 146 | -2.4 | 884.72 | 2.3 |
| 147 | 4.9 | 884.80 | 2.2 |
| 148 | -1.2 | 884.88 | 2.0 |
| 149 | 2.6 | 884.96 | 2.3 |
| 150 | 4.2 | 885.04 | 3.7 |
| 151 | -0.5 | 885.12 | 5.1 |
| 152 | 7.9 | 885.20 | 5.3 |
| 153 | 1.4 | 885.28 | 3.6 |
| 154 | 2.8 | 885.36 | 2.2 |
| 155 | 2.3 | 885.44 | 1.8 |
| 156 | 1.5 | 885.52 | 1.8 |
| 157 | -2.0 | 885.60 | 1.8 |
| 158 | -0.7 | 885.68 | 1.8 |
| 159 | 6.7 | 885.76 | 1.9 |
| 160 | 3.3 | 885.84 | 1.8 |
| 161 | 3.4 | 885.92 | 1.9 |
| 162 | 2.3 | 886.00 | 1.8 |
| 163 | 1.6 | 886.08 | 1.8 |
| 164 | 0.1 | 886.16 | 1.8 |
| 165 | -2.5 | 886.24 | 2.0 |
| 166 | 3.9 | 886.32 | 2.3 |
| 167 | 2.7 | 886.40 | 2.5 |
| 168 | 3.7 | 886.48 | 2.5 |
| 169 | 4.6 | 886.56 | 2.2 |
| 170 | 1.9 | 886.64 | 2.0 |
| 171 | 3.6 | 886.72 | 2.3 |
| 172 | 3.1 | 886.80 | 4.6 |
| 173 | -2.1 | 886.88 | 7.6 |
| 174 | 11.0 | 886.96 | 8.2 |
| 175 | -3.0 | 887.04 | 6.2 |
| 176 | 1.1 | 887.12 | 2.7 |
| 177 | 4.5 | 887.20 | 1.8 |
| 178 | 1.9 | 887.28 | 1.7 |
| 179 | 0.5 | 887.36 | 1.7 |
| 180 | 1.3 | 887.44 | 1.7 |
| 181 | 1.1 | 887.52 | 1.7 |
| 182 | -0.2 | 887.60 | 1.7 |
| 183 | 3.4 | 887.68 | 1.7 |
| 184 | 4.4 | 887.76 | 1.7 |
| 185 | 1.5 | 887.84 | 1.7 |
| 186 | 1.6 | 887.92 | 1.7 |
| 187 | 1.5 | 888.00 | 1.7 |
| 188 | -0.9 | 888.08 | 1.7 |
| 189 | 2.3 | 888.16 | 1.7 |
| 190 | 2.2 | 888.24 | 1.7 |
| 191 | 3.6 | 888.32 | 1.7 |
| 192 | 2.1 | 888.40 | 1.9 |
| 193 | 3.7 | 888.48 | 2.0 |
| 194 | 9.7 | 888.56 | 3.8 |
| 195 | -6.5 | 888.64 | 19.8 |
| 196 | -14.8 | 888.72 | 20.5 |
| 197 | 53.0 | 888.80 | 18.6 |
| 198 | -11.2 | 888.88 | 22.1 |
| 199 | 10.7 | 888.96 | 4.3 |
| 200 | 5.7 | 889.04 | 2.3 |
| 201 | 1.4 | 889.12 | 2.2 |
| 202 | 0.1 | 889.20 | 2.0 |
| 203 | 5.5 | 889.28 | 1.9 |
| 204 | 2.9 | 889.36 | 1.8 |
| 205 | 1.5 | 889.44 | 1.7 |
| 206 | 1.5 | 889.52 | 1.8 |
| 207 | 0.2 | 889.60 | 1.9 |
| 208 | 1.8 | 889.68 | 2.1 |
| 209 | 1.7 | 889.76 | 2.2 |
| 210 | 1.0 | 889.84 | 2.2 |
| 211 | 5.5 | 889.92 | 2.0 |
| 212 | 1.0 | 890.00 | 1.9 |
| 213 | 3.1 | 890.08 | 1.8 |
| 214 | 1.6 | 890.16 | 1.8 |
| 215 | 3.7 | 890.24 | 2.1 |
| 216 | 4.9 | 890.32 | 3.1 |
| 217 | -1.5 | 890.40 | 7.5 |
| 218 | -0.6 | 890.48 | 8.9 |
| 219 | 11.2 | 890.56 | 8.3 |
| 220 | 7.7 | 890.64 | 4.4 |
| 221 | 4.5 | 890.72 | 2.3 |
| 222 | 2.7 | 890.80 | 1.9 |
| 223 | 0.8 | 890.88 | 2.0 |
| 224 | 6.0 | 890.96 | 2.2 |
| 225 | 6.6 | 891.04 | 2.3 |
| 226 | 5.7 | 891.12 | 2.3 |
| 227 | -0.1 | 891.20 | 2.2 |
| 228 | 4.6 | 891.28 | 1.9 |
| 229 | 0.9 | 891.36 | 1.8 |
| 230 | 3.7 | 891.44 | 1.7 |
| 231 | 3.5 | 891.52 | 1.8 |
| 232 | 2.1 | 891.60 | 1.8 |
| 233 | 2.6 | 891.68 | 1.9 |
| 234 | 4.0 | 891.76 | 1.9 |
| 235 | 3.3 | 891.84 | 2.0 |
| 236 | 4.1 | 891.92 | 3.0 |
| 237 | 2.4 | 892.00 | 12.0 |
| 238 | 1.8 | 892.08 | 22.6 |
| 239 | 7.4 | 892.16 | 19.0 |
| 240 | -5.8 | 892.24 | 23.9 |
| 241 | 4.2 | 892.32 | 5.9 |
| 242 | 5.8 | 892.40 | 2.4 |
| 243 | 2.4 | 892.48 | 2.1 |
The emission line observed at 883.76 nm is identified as Hgamma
